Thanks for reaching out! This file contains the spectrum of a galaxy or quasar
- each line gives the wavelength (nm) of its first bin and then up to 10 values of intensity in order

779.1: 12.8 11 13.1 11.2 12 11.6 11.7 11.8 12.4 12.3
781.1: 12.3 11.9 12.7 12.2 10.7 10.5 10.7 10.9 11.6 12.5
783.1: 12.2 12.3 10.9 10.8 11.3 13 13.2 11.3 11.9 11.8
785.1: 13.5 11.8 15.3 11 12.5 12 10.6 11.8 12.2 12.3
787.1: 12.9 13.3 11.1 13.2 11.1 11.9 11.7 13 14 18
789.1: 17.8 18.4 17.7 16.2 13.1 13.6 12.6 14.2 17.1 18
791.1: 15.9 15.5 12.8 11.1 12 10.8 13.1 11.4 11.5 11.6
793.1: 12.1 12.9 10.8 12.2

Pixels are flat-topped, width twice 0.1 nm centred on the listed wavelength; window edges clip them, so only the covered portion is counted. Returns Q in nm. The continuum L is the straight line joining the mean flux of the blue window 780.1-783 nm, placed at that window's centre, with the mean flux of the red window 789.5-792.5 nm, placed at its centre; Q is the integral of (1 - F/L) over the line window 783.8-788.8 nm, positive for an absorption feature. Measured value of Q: 0.22 nm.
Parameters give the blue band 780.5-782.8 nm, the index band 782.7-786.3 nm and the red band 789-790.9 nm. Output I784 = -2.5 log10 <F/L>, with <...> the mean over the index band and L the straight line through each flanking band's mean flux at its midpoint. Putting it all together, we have 0.08 mag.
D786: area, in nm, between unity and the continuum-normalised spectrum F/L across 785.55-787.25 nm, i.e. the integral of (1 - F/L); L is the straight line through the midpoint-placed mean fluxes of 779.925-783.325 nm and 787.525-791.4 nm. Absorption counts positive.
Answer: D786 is 0.20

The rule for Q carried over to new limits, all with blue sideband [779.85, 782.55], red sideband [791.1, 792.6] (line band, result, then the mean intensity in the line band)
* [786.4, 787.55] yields -0.01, 12.3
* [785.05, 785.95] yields -0.05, 12.8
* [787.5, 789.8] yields -0.43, 14.7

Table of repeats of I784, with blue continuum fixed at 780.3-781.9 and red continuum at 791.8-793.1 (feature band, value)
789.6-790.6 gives -0.18 mag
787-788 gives -0.04 mag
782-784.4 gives 0.03 mag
